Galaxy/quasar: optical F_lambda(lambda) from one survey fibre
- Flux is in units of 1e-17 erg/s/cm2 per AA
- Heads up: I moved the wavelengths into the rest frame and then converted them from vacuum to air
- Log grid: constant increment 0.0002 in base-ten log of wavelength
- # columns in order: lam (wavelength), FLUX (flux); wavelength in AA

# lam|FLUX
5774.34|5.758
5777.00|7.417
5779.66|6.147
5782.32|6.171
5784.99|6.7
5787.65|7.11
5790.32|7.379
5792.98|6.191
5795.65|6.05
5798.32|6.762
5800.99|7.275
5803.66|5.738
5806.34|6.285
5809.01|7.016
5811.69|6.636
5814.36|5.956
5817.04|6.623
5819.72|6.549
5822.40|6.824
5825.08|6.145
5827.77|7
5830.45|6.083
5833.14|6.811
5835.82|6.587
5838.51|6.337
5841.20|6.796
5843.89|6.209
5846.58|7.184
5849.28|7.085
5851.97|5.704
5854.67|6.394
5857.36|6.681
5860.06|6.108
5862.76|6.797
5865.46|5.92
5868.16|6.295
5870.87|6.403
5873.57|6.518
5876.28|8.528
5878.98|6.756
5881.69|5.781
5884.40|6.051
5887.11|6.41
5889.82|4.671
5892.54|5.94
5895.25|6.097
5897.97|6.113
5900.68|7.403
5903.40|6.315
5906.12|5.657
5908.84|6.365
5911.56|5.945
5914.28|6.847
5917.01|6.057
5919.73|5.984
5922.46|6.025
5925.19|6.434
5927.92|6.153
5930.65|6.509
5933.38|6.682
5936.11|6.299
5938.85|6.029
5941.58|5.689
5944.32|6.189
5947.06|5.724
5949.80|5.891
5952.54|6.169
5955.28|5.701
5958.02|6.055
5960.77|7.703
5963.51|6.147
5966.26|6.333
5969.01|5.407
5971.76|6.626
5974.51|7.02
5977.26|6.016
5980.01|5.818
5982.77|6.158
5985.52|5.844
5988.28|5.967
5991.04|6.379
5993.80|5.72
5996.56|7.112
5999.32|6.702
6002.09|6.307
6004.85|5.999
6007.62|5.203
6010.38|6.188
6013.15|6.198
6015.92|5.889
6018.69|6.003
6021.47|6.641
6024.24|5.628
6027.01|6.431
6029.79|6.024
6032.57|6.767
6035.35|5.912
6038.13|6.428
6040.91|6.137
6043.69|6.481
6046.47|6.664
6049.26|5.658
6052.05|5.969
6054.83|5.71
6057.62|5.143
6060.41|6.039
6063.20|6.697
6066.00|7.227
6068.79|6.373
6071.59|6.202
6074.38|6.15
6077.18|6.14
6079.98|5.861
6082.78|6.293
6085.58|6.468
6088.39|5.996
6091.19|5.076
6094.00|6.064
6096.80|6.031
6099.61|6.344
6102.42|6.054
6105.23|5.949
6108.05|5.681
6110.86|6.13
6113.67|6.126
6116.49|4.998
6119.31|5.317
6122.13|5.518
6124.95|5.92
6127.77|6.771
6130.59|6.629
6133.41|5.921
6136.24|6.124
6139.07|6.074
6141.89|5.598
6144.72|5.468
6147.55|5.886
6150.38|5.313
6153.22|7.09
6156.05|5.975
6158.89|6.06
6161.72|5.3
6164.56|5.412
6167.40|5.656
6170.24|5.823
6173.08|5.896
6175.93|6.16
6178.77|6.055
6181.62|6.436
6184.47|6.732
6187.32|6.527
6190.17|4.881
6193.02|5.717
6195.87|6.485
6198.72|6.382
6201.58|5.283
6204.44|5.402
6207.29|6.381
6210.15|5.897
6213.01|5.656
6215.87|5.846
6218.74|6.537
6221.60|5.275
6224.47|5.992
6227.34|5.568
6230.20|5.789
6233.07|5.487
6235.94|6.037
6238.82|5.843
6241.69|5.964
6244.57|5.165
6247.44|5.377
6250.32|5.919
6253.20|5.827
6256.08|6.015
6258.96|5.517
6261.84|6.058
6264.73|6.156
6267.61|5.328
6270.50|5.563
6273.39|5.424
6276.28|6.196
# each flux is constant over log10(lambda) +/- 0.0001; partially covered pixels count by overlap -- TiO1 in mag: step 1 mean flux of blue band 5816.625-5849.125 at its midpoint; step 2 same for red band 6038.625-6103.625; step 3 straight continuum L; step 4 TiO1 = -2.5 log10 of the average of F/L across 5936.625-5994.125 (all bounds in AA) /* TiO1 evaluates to 0.04 mag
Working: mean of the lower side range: 6.61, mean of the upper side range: 6.13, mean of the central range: 6.13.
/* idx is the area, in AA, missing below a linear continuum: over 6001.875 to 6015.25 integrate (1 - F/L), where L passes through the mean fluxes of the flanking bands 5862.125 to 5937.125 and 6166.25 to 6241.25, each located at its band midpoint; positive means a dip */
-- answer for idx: 0.49 AA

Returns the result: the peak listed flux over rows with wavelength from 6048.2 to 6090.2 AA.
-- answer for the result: 7.227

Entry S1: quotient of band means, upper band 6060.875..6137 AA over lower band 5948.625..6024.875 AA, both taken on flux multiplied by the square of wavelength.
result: 1.02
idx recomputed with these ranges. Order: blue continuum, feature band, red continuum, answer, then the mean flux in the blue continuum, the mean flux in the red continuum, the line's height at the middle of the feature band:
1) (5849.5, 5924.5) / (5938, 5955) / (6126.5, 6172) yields 0.8 AA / 6.3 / 5.94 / 6.22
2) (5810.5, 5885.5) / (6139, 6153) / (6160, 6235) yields 0.5 AA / 6.53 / 5.87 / 5.97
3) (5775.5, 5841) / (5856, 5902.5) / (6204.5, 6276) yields 0.5 AA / 6.58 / 5.78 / 6.44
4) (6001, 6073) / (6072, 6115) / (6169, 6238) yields 0.3 AA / 6.15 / 5.93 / 6.07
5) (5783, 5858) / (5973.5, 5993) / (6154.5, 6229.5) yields 0.4 AA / 6.57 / 5.9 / 6.28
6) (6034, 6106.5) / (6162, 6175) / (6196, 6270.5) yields 0.5 AA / 6.12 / 5.8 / 5.92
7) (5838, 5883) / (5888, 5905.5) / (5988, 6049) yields 1.1 AA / 6.56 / 6.21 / 6.48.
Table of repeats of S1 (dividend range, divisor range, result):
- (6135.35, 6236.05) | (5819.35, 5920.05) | 1.02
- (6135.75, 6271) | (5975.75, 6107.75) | 1.01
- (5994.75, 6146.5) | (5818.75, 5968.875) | 1.02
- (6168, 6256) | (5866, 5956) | 1.04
